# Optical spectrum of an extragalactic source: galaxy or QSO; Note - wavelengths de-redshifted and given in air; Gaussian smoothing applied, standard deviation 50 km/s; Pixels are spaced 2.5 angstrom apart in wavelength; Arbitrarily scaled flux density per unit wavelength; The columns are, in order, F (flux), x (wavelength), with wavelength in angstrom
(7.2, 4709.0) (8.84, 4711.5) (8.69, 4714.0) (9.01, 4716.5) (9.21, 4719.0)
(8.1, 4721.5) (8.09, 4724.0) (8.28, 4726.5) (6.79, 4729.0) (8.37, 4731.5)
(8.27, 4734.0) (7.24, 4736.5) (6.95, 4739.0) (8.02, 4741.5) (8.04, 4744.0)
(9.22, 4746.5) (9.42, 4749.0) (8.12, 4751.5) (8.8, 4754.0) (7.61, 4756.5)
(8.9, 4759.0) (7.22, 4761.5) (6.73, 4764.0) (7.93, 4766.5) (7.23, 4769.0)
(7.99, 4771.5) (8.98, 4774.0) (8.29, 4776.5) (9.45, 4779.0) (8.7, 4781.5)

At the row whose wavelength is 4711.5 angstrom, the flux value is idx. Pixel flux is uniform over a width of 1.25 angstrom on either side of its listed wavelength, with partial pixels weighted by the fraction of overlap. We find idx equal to 8.84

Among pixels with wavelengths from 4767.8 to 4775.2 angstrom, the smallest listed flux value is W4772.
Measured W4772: 7.23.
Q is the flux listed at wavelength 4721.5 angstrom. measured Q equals 8.1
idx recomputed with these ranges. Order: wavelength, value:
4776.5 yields 8.29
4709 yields 7.2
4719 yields 9.21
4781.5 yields 8.7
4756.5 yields 7.61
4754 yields 8.8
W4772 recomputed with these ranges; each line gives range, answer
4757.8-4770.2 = 6.73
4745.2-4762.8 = 7.22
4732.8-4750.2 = 6.95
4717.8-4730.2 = 6.79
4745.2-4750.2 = 9.22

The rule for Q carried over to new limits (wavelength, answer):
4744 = 8.04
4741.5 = 8.02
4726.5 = 8.28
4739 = 6.95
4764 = 6.73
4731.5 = 8.37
